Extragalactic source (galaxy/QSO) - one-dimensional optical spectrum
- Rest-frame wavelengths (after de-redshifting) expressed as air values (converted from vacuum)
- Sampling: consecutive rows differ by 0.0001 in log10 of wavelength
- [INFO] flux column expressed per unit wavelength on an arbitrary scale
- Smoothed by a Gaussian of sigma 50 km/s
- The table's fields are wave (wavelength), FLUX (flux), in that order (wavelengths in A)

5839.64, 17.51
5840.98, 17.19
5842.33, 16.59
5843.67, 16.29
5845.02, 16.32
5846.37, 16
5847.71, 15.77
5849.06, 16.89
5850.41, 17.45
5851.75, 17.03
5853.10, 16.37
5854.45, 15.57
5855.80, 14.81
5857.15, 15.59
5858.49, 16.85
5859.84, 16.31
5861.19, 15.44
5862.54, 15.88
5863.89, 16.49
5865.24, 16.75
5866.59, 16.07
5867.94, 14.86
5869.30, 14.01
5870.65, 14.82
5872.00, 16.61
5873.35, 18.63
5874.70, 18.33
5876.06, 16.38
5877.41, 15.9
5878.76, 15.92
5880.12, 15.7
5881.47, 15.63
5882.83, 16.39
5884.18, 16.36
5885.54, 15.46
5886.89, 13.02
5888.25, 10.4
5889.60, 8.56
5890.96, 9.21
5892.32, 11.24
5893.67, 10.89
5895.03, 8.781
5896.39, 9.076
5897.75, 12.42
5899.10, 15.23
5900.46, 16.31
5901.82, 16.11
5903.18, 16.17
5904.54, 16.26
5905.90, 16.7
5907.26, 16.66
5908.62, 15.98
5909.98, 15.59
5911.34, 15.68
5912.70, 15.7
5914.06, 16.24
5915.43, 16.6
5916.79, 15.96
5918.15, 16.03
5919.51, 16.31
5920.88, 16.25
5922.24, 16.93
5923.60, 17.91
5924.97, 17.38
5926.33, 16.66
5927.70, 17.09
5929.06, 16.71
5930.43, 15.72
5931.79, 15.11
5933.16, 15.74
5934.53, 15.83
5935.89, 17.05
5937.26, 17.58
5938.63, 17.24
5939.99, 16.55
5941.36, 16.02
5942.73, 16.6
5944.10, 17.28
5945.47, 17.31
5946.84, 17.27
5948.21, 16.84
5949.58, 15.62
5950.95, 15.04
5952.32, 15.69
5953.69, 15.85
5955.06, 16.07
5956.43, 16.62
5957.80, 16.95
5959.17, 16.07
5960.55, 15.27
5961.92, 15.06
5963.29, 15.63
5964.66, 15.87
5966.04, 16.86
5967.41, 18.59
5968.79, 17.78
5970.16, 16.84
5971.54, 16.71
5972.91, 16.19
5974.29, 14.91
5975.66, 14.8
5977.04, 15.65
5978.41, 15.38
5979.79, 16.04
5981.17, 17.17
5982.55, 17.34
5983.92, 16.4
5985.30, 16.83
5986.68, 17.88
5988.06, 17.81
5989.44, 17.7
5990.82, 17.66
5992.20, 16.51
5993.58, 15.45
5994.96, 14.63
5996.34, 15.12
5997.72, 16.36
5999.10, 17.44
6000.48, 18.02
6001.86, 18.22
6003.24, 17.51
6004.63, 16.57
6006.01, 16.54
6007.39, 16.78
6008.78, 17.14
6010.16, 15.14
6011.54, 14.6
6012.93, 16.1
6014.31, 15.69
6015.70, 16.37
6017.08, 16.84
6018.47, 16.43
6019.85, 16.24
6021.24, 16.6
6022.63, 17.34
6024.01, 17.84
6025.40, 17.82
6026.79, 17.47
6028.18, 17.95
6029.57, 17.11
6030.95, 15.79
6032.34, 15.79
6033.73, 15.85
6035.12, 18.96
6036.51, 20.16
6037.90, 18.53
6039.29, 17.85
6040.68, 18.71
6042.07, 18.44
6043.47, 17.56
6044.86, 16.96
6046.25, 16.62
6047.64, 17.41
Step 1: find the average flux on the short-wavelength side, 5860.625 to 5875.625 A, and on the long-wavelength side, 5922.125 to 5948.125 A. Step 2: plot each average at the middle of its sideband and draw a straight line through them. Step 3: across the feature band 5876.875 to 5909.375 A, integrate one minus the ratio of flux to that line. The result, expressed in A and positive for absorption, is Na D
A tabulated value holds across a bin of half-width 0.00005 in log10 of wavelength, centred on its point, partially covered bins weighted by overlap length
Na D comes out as 4.9 A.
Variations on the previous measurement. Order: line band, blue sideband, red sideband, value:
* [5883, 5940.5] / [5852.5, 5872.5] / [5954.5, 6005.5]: 3.6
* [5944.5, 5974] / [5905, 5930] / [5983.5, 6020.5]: 0.3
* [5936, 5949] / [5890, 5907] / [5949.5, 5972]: -1.3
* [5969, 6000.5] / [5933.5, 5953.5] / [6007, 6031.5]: 0.2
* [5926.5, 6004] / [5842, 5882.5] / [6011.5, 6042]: 1.4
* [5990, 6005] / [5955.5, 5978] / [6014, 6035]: -0.1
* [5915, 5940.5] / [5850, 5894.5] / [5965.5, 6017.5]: -1.3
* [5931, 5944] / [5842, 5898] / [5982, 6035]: -0.5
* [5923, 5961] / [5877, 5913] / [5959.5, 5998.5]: -2.8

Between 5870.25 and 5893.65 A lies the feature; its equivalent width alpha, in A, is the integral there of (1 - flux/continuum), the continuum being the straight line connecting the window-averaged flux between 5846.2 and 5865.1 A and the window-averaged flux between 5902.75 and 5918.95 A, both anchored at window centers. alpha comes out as 2.4 A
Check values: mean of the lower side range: 16.2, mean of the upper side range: 16.1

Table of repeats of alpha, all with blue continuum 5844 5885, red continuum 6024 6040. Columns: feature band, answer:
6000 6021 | 1.0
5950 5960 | 0.5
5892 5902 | 2.5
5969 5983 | 0.8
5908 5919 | 0.4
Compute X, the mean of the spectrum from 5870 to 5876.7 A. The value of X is 17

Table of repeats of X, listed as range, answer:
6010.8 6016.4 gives 15.7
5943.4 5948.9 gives 17.2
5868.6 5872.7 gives 15.2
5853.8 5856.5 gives 15.2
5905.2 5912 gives 16.1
